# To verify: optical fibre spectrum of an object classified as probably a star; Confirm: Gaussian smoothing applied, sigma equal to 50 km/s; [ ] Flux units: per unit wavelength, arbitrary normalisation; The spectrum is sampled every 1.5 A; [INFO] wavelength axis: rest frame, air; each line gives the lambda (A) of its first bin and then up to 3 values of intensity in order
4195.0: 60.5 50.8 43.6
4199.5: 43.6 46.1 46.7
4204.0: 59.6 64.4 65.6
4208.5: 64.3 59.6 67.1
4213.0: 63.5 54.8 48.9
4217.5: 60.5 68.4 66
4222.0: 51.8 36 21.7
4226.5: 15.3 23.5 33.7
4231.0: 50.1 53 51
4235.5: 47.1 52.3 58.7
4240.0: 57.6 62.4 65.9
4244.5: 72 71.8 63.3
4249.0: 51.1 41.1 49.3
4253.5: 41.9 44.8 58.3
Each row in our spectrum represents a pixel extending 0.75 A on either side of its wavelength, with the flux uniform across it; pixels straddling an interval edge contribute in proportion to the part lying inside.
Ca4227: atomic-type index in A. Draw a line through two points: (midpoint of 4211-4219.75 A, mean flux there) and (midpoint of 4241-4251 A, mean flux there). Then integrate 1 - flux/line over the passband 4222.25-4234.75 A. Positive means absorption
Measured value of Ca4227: 5.1 A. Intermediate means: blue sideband 60.3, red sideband 61.6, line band 36.2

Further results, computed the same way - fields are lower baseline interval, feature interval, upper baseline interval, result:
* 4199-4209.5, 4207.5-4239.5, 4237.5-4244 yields 4.7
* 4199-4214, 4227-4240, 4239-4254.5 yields 2.6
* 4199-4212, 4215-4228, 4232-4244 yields 2.8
